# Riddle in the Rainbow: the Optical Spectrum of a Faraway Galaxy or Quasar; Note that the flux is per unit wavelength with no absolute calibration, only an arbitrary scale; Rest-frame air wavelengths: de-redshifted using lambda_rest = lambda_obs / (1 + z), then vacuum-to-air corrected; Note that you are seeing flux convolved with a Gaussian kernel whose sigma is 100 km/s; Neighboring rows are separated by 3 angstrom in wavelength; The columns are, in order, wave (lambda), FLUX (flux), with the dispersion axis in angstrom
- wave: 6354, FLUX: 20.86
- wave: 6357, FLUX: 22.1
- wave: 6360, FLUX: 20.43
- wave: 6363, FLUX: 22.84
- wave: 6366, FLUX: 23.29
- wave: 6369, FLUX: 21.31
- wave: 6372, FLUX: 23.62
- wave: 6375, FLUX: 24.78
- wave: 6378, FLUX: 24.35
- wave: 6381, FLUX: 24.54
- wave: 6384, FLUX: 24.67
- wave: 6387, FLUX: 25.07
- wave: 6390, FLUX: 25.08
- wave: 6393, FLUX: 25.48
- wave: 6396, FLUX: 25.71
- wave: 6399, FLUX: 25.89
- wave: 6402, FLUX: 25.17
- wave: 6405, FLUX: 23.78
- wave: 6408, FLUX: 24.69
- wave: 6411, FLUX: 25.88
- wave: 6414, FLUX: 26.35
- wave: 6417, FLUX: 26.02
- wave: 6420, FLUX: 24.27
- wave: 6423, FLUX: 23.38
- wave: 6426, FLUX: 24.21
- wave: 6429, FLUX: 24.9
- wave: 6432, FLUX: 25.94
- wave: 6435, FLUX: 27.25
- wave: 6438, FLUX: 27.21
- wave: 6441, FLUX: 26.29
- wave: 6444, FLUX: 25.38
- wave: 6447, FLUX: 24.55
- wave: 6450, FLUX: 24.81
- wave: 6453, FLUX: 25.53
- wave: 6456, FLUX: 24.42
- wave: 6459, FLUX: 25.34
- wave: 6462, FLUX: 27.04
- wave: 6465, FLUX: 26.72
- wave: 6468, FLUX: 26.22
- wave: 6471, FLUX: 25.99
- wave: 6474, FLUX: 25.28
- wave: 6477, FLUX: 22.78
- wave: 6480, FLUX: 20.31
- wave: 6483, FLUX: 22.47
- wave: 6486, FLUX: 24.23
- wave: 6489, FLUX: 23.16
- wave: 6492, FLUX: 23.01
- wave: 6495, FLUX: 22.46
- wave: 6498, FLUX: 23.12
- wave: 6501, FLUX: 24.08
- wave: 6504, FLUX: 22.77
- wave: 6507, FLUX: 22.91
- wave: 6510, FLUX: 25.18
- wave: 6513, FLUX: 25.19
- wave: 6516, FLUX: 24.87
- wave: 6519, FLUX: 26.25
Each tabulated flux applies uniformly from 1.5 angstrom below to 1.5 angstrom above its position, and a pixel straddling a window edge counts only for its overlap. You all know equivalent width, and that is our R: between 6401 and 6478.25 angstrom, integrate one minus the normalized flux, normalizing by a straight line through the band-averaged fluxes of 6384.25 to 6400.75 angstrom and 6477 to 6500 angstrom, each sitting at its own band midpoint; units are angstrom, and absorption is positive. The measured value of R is -4.2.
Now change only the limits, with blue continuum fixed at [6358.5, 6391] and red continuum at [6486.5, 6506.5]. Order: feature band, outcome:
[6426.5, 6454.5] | -2.8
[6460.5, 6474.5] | -1.8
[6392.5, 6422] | -2.3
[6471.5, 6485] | 0.1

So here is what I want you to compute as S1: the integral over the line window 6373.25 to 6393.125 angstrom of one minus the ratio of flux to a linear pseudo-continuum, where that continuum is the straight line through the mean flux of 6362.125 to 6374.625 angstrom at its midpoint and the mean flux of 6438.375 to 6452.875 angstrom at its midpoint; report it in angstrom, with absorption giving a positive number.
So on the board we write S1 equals -1.16 angstrom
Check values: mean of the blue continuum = 22.9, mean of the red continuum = 25.4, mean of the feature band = 24.8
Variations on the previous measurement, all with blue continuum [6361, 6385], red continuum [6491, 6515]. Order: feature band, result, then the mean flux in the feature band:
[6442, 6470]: -2.33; 25.6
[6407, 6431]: -1.41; 25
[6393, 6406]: -0.90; 25.2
